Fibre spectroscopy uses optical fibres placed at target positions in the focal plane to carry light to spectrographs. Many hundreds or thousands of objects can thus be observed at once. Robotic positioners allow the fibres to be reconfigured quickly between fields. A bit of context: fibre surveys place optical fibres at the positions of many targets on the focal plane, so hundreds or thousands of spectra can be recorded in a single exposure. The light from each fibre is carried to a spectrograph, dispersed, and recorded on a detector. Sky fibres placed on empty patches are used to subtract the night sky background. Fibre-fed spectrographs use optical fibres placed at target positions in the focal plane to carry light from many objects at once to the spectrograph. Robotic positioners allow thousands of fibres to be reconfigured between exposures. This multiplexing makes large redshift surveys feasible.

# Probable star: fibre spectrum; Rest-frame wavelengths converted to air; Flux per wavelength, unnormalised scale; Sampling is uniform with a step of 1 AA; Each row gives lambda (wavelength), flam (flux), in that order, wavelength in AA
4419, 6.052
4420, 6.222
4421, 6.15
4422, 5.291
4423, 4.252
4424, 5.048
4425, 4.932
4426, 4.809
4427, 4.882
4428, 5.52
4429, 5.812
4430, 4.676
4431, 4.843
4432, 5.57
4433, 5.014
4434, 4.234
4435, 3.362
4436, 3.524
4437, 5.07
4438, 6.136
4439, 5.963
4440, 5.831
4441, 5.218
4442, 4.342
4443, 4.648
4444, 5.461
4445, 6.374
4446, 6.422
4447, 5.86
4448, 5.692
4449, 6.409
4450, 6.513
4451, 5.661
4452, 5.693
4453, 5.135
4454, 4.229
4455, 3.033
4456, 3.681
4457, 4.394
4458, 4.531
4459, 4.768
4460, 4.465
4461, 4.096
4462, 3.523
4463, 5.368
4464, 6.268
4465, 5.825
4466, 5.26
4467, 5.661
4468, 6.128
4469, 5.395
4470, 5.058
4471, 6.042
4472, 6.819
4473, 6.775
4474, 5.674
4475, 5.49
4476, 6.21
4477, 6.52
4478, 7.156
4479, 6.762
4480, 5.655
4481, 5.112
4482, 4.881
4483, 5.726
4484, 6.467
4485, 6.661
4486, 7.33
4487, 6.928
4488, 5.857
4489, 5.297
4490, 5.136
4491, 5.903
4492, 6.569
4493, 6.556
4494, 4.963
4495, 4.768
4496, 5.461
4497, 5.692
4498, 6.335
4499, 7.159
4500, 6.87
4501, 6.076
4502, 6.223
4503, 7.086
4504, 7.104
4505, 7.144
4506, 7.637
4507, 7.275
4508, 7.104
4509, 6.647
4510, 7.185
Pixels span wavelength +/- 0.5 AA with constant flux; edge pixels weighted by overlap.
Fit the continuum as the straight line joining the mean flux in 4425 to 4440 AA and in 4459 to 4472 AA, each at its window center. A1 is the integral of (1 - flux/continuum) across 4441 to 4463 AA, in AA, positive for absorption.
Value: 0.66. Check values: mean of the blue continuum 4.99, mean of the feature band 5.01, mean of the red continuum 5.3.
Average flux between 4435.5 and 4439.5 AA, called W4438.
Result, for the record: 5.17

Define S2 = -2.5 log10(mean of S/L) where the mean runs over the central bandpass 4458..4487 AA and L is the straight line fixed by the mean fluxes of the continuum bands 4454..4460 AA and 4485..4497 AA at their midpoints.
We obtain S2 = -0.16 mag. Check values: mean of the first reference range 4.13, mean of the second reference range 5.91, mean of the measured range 5.75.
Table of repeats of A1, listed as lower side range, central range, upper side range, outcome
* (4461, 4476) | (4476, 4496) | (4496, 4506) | 0.5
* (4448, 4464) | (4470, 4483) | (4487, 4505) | -1.3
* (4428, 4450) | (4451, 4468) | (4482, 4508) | 2.6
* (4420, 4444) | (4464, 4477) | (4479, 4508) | -0.3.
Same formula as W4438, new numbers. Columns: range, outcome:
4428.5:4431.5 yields 5.11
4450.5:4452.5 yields 5.68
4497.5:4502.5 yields 6.53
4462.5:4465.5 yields 5.82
